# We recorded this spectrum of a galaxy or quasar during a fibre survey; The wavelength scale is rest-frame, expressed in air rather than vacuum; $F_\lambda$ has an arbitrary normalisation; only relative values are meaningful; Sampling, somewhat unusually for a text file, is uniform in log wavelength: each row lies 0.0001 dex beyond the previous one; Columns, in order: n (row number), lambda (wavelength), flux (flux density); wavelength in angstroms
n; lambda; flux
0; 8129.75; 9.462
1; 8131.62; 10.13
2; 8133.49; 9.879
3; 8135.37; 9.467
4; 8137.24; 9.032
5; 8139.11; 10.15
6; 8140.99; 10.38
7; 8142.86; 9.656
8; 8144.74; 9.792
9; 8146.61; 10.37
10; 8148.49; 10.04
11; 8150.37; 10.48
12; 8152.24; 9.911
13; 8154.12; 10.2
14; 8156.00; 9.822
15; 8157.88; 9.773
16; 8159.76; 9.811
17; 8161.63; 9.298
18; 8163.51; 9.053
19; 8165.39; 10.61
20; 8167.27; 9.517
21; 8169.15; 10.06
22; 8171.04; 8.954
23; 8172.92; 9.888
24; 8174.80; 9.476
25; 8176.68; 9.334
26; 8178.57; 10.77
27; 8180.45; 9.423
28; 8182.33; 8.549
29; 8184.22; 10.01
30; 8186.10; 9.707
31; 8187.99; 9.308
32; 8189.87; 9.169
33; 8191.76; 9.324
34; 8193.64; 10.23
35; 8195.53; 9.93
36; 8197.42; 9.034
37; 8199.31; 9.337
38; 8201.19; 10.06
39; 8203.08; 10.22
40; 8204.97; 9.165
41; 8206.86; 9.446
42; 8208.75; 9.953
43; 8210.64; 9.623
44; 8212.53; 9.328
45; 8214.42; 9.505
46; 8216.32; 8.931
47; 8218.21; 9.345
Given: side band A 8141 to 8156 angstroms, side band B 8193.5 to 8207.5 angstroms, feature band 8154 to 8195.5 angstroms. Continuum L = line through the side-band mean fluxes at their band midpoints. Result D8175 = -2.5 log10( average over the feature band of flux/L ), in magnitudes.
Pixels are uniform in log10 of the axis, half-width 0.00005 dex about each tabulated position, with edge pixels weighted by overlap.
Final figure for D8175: 0.02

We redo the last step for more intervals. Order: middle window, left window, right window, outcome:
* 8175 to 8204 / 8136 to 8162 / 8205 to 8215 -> 0.005 mag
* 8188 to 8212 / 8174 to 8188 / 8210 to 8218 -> -0.019 mag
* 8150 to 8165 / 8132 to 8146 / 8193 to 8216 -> -0.006 mag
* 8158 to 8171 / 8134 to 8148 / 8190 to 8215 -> 0.009 mag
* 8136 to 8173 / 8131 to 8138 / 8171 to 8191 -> -0.028 mag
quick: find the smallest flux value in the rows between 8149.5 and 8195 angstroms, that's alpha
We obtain 8.549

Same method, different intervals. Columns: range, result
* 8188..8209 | 9.034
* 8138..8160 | 9.656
